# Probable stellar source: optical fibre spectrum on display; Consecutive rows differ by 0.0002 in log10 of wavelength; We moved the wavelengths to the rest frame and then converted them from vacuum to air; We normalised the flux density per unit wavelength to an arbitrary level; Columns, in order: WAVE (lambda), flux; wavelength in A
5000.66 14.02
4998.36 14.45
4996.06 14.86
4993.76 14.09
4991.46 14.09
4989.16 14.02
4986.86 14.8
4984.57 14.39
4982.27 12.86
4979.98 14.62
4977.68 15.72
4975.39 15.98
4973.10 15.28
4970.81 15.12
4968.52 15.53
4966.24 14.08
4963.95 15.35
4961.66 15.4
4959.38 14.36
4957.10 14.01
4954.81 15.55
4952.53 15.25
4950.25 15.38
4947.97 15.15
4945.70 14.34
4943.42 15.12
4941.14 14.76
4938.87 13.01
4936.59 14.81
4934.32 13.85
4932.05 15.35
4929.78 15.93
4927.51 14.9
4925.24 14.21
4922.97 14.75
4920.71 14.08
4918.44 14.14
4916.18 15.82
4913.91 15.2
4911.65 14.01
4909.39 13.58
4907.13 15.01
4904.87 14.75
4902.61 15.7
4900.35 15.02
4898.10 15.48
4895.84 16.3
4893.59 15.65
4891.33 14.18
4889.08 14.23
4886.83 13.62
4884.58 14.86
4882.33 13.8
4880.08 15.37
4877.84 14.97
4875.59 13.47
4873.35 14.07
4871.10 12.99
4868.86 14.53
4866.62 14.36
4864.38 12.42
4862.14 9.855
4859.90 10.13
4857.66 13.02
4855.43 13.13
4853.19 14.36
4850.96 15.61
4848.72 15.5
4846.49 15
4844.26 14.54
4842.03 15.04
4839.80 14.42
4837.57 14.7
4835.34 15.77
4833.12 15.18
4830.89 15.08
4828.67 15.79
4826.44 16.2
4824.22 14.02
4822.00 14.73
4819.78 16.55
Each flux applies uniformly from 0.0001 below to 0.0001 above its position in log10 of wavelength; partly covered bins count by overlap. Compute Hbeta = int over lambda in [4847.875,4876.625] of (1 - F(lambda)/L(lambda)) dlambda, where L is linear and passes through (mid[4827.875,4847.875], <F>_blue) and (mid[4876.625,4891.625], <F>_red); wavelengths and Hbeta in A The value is 2.8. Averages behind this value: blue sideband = 15.1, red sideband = 14.4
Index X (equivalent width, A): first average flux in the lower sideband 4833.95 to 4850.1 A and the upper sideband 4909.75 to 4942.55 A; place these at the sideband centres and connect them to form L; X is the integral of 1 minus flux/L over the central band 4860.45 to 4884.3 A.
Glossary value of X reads 2.1 A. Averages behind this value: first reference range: 15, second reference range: 14.6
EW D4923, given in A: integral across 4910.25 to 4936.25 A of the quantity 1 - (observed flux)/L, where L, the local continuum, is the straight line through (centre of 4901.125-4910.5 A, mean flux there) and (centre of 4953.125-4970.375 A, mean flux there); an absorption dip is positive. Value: 0.1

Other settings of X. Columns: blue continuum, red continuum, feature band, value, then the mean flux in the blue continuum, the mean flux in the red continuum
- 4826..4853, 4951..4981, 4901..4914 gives 0.39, 15.2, 15.1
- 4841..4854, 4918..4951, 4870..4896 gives 0.84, 15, 14.7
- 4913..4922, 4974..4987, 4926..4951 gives 0.02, 14.8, 14.7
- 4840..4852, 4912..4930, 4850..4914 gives 3.54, 15.1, 14.8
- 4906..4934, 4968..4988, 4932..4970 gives 0.13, 14.7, 14.9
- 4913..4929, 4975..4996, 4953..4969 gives -0.34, 14.7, 14.5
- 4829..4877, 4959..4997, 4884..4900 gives -0.77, 14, 14.7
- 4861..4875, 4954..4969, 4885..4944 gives -3.42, 13.1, 14.9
